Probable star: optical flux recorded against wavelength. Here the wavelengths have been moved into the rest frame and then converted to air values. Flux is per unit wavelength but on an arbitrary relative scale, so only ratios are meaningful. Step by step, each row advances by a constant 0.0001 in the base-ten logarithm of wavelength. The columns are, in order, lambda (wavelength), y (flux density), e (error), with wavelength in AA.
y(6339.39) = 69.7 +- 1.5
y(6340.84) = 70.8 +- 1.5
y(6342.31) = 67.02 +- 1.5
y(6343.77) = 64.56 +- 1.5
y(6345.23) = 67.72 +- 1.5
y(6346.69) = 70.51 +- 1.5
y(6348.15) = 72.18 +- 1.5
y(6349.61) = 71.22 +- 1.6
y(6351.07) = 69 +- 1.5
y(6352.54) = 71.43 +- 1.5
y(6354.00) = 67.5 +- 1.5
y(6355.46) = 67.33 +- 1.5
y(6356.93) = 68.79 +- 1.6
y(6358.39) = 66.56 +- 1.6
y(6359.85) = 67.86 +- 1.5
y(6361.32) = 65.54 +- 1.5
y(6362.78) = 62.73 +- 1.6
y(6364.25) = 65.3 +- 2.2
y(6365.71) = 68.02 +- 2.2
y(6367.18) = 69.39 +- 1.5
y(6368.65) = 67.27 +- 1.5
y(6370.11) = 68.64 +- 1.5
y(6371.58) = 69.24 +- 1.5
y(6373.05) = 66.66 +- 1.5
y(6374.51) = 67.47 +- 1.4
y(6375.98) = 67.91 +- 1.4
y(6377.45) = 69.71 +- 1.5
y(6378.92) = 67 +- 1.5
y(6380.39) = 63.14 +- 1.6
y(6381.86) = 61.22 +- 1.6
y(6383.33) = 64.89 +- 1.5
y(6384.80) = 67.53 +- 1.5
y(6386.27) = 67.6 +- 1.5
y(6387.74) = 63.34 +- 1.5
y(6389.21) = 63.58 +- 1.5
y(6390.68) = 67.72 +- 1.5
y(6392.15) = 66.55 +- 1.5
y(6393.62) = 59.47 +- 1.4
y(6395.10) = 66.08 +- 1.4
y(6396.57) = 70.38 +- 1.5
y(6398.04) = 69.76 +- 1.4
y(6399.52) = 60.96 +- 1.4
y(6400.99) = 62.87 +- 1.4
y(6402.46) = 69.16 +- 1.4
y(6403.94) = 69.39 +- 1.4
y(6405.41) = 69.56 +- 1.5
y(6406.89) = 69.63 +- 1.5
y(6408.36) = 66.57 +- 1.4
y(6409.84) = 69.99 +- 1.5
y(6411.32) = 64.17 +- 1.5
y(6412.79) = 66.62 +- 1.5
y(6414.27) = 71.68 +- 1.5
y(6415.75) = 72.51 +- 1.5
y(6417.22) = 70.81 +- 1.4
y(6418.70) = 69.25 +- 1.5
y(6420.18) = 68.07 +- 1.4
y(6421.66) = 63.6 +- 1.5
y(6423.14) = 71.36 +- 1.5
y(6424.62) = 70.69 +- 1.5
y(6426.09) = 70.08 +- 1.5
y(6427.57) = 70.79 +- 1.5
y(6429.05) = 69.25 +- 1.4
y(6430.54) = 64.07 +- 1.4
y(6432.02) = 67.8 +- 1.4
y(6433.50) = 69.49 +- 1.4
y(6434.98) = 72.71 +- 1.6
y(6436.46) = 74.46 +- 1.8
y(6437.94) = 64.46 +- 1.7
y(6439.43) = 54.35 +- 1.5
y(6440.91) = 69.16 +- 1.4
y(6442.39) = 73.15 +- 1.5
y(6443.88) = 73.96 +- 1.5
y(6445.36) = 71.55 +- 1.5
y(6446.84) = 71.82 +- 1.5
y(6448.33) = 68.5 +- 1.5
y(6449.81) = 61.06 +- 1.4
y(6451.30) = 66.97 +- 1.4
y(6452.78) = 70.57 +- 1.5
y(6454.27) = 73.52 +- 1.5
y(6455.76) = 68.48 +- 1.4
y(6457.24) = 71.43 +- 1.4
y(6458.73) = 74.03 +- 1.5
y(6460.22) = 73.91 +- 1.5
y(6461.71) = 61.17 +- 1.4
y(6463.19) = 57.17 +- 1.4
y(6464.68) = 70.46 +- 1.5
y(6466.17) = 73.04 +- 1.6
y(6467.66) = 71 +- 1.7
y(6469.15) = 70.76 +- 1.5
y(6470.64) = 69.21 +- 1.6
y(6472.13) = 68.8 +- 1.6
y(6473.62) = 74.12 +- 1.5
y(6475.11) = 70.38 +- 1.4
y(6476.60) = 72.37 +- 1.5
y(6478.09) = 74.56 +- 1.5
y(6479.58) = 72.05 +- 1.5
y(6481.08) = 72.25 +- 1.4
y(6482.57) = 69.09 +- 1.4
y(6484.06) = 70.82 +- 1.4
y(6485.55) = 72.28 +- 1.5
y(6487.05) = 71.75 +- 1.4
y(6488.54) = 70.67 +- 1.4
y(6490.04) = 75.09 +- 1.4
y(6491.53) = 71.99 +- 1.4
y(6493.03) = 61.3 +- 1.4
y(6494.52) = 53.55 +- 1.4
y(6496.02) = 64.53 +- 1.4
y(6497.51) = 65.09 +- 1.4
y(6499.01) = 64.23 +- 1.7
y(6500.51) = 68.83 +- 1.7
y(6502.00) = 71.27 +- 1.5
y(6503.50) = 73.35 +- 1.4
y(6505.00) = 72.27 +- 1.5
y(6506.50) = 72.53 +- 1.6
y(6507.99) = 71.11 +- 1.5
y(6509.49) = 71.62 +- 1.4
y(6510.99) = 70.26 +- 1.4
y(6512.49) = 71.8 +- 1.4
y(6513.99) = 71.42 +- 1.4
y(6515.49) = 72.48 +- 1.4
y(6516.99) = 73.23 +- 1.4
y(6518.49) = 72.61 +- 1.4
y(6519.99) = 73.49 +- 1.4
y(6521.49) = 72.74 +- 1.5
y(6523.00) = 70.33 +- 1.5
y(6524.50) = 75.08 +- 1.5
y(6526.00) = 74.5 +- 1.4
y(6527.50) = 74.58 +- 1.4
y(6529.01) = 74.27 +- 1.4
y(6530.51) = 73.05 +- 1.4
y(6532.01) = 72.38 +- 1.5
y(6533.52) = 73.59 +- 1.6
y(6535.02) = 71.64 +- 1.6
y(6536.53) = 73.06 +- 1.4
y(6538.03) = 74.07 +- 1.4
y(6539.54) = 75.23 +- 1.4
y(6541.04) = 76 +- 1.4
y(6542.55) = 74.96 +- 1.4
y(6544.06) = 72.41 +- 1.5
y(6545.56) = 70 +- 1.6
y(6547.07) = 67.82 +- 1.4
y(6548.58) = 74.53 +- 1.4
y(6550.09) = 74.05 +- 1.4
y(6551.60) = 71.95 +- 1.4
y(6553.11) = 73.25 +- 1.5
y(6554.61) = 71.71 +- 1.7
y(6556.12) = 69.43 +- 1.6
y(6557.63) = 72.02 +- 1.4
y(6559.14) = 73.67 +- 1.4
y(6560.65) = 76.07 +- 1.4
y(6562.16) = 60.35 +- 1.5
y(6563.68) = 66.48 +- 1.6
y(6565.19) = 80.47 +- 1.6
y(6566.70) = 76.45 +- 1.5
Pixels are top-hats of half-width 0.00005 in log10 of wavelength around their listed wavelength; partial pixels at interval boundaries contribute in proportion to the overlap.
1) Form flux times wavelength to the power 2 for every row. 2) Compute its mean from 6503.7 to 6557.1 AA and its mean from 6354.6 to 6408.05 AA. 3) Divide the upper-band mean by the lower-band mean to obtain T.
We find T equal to 1.14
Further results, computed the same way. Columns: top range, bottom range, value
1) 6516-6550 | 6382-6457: 1.11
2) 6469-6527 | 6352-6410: 1.10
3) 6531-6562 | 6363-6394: 1.15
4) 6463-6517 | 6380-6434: 1.07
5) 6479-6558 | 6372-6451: 1.09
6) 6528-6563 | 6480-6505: 1.07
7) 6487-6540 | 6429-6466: 1.06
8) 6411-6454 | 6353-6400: 1.05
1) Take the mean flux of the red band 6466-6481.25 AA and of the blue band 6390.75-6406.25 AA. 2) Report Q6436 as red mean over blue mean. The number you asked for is 1.1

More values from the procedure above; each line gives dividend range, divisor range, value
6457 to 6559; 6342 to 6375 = 1.05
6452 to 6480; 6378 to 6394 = 1.08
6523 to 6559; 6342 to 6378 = 1.07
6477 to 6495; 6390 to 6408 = 1.05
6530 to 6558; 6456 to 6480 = 1.04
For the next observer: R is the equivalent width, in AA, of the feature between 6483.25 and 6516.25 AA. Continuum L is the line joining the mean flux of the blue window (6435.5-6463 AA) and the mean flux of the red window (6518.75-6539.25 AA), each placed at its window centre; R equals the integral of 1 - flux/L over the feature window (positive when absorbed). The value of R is 1.01 AA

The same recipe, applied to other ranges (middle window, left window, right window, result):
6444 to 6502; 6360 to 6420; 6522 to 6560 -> 0.8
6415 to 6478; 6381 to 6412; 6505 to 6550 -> -0.6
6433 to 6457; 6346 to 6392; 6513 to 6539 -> 0.4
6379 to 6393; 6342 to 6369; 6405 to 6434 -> 0.7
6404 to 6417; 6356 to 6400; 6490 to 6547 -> -0.3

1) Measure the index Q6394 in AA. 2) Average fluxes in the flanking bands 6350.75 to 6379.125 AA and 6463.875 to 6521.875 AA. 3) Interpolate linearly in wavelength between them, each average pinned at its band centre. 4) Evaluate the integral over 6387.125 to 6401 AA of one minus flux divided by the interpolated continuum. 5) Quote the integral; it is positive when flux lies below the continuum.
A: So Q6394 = 0.6 AA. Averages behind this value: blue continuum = 67.7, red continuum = 70.4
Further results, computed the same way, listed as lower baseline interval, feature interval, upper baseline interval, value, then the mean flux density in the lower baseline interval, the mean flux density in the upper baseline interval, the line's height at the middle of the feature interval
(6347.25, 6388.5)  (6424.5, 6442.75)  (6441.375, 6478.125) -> 0.2 AA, 67.3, 70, 69.2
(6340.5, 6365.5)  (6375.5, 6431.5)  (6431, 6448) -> 1.2 AA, 68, 69.3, 68.7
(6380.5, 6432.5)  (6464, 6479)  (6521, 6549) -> -0.3 AA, 67.3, 73.1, 70.3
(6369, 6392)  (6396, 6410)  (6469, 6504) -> -0.1 AA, 66.4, 69.5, 67.1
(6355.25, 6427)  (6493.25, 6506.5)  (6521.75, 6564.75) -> 0.8 AA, 67.2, 72.4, 70.9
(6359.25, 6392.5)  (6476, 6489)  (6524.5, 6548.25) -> -0.1 AA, 66.4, 73.3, 71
